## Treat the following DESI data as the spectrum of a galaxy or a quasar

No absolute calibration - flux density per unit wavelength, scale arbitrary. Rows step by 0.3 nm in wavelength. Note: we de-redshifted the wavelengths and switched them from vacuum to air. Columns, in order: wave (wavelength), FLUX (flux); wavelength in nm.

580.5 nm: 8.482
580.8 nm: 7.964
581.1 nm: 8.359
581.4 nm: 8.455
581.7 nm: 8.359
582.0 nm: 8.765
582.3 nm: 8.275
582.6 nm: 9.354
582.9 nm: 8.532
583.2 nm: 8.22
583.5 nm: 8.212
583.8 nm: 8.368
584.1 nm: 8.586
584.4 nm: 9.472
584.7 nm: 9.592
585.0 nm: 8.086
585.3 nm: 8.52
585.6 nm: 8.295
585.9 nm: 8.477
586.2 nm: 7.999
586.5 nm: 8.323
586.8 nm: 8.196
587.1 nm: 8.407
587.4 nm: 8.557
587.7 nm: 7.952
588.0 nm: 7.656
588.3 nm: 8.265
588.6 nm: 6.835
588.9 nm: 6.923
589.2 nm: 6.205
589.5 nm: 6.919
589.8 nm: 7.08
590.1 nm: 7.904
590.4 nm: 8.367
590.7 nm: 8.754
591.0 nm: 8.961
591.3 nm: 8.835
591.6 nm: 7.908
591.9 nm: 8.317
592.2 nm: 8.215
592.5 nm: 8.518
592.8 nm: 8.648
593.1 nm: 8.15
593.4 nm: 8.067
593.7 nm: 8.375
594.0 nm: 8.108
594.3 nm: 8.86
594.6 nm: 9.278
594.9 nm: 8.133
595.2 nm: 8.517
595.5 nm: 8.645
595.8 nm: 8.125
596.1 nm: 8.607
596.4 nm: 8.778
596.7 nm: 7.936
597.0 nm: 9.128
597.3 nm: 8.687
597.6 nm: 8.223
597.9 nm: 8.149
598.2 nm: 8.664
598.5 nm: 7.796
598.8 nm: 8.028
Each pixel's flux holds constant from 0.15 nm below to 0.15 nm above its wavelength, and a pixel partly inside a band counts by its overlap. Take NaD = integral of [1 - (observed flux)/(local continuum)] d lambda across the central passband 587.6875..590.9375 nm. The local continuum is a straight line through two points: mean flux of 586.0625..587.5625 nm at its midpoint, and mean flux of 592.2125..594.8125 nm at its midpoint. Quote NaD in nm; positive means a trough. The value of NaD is 0.315 nm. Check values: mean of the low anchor 8.3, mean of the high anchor 8.48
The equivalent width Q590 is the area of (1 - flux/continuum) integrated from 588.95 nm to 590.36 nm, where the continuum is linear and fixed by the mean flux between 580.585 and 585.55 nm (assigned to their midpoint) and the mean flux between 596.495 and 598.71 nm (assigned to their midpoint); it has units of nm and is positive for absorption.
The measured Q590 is 0.22 nm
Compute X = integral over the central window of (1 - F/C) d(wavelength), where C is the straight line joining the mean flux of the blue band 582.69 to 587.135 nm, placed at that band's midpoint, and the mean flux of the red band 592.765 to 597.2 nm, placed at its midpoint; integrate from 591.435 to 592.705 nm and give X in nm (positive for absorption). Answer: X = 0.03 nm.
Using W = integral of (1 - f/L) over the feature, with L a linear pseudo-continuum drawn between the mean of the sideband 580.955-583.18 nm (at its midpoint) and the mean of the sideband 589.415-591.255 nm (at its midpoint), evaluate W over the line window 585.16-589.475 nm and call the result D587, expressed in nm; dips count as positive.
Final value 0.21 nm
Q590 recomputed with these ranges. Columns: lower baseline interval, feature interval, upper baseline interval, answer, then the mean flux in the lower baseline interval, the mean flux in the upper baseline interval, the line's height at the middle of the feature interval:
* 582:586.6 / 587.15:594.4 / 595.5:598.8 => 0.40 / 8.56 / 8.4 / 8.48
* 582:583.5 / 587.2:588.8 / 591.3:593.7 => 0.11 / 8.57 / 8.3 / 8.43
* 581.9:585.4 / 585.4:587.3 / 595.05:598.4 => 0.07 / 8.67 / 8.49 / 8.63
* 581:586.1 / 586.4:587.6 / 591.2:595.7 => 0.02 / 8.58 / 8.43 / 8.53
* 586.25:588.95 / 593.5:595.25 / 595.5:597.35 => -0.03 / 7.94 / 8.54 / 8.4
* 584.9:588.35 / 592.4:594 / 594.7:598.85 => 0.00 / 8.23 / 8.41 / 8.34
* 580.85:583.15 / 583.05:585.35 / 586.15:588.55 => -0.07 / 8.54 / 8.12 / 8.37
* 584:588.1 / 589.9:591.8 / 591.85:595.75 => 0.01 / 8.44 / 8.44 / 8.44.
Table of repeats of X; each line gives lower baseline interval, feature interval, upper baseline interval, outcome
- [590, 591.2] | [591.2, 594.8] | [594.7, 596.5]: 0.033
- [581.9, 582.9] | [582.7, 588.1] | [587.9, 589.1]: -0.246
